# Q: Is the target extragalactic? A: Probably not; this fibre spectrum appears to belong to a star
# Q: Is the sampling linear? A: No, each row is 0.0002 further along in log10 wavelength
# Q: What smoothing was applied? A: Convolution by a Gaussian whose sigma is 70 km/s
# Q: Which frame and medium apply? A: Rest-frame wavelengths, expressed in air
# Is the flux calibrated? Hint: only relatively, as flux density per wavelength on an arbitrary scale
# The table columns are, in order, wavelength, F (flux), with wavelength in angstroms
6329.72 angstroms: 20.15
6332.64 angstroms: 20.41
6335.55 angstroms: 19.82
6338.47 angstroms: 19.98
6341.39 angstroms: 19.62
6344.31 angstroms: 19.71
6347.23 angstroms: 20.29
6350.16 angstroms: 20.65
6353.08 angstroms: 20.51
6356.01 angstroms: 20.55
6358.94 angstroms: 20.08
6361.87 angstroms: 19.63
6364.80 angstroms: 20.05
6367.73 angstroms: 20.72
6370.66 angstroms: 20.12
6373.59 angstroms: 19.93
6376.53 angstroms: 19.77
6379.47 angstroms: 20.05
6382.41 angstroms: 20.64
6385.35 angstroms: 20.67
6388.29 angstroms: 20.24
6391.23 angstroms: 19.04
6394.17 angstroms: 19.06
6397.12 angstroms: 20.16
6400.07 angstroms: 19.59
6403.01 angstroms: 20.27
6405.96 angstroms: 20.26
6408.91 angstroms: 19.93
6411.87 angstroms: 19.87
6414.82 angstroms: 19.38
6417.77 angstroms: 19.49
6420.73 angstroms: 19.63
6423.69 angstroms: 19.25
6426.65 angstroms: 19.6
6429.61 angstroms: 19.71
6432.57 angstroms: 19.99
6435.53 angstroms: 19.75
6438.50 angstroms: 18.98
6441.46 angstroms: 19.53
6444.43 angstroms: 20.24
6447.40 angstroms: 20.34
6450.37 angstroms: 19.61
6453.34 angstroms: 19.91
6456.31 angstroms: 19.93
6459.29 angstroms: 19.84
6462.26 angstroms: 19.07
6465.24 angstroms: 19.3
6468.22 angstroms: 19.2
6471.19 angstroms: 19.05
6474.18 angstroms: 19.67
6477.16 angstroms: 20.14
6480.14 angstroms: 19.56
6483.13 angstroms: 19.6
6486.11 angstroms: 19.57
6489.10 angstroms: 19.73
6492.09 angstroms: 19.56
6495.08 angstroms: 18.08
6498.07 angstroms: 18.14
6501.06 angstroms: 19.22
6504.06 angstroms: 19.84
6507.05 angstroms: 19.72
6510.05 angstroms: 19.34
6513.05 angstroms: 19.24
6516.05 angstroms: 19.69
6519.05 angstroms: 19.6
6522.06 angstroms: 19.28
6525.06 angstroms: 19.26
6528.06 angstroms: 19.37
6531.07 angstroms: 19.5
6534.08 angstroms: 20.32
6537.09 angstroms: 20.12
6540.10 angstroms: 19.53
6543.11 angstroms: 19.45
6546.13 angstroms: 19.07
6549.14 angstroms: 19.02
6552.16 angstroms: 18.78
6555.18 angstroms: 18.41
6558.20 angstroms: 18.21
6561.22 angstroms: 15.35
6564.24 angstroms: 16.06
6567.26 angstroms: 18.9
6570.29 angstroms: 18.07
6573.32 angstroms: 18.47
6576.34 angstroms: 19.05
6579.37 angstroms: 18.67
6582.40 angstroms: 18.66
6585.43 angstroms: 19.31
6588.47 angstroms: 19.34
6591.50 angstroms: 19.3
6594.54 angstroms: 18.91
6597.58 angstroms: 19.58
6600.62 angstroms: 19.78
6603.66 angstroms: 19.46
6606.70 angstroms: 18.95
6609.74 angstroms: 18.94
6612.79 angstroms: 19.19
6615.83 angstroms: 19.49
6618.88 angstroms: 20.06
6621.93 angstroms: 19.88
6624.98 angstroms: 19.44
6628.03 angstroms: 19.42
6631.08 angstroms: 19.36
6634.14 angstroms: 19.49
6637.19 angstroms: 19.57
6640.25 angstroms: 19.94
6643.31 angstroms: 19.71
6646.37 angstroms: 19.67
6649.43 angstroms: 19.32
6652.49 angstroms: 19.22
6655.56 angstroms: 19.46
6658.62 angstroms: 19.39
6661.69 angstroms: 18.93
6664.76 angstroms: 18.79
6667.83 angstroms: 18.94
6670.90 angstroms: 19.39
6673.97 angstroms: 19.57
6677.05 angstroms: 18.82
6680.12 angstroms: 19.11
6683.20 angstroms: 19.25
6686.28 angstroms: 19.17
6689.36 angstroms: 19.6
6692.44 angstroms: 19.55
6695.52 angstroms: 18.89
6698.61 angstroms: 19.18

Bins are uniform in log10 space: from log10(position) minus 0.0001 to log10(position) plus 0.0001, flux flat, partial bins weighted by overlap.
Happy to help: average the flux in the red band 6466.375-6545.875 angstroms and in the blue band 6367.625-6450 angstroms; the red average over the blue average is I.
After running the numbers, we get 1.0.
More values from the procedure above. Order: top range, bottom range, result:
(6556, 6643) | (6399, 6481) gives 0.96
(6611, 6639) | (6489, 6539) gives 1.01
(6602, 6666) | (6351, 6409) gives 0.97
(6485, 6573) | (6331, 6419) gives 0.95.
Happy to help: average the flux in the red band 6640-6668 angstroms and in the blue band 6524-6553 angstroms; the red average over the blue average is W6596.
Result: 1.0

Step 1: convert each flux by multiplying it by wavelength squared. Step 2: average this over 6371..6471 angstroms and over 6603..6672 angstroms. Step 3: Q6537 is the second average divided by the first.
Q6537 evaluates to 1.05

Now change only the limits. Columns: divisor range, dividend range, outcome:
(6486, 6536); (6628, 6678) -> 1.04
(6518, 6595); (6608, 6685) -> 1.06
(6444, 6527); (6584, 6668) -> 1.04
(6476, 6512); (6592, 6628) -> 1.04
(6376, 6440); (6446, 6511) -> 1.01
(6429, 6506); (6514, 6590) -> 0.99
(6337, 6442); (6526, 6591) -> 0.99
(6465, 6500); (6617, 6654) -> 1.06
